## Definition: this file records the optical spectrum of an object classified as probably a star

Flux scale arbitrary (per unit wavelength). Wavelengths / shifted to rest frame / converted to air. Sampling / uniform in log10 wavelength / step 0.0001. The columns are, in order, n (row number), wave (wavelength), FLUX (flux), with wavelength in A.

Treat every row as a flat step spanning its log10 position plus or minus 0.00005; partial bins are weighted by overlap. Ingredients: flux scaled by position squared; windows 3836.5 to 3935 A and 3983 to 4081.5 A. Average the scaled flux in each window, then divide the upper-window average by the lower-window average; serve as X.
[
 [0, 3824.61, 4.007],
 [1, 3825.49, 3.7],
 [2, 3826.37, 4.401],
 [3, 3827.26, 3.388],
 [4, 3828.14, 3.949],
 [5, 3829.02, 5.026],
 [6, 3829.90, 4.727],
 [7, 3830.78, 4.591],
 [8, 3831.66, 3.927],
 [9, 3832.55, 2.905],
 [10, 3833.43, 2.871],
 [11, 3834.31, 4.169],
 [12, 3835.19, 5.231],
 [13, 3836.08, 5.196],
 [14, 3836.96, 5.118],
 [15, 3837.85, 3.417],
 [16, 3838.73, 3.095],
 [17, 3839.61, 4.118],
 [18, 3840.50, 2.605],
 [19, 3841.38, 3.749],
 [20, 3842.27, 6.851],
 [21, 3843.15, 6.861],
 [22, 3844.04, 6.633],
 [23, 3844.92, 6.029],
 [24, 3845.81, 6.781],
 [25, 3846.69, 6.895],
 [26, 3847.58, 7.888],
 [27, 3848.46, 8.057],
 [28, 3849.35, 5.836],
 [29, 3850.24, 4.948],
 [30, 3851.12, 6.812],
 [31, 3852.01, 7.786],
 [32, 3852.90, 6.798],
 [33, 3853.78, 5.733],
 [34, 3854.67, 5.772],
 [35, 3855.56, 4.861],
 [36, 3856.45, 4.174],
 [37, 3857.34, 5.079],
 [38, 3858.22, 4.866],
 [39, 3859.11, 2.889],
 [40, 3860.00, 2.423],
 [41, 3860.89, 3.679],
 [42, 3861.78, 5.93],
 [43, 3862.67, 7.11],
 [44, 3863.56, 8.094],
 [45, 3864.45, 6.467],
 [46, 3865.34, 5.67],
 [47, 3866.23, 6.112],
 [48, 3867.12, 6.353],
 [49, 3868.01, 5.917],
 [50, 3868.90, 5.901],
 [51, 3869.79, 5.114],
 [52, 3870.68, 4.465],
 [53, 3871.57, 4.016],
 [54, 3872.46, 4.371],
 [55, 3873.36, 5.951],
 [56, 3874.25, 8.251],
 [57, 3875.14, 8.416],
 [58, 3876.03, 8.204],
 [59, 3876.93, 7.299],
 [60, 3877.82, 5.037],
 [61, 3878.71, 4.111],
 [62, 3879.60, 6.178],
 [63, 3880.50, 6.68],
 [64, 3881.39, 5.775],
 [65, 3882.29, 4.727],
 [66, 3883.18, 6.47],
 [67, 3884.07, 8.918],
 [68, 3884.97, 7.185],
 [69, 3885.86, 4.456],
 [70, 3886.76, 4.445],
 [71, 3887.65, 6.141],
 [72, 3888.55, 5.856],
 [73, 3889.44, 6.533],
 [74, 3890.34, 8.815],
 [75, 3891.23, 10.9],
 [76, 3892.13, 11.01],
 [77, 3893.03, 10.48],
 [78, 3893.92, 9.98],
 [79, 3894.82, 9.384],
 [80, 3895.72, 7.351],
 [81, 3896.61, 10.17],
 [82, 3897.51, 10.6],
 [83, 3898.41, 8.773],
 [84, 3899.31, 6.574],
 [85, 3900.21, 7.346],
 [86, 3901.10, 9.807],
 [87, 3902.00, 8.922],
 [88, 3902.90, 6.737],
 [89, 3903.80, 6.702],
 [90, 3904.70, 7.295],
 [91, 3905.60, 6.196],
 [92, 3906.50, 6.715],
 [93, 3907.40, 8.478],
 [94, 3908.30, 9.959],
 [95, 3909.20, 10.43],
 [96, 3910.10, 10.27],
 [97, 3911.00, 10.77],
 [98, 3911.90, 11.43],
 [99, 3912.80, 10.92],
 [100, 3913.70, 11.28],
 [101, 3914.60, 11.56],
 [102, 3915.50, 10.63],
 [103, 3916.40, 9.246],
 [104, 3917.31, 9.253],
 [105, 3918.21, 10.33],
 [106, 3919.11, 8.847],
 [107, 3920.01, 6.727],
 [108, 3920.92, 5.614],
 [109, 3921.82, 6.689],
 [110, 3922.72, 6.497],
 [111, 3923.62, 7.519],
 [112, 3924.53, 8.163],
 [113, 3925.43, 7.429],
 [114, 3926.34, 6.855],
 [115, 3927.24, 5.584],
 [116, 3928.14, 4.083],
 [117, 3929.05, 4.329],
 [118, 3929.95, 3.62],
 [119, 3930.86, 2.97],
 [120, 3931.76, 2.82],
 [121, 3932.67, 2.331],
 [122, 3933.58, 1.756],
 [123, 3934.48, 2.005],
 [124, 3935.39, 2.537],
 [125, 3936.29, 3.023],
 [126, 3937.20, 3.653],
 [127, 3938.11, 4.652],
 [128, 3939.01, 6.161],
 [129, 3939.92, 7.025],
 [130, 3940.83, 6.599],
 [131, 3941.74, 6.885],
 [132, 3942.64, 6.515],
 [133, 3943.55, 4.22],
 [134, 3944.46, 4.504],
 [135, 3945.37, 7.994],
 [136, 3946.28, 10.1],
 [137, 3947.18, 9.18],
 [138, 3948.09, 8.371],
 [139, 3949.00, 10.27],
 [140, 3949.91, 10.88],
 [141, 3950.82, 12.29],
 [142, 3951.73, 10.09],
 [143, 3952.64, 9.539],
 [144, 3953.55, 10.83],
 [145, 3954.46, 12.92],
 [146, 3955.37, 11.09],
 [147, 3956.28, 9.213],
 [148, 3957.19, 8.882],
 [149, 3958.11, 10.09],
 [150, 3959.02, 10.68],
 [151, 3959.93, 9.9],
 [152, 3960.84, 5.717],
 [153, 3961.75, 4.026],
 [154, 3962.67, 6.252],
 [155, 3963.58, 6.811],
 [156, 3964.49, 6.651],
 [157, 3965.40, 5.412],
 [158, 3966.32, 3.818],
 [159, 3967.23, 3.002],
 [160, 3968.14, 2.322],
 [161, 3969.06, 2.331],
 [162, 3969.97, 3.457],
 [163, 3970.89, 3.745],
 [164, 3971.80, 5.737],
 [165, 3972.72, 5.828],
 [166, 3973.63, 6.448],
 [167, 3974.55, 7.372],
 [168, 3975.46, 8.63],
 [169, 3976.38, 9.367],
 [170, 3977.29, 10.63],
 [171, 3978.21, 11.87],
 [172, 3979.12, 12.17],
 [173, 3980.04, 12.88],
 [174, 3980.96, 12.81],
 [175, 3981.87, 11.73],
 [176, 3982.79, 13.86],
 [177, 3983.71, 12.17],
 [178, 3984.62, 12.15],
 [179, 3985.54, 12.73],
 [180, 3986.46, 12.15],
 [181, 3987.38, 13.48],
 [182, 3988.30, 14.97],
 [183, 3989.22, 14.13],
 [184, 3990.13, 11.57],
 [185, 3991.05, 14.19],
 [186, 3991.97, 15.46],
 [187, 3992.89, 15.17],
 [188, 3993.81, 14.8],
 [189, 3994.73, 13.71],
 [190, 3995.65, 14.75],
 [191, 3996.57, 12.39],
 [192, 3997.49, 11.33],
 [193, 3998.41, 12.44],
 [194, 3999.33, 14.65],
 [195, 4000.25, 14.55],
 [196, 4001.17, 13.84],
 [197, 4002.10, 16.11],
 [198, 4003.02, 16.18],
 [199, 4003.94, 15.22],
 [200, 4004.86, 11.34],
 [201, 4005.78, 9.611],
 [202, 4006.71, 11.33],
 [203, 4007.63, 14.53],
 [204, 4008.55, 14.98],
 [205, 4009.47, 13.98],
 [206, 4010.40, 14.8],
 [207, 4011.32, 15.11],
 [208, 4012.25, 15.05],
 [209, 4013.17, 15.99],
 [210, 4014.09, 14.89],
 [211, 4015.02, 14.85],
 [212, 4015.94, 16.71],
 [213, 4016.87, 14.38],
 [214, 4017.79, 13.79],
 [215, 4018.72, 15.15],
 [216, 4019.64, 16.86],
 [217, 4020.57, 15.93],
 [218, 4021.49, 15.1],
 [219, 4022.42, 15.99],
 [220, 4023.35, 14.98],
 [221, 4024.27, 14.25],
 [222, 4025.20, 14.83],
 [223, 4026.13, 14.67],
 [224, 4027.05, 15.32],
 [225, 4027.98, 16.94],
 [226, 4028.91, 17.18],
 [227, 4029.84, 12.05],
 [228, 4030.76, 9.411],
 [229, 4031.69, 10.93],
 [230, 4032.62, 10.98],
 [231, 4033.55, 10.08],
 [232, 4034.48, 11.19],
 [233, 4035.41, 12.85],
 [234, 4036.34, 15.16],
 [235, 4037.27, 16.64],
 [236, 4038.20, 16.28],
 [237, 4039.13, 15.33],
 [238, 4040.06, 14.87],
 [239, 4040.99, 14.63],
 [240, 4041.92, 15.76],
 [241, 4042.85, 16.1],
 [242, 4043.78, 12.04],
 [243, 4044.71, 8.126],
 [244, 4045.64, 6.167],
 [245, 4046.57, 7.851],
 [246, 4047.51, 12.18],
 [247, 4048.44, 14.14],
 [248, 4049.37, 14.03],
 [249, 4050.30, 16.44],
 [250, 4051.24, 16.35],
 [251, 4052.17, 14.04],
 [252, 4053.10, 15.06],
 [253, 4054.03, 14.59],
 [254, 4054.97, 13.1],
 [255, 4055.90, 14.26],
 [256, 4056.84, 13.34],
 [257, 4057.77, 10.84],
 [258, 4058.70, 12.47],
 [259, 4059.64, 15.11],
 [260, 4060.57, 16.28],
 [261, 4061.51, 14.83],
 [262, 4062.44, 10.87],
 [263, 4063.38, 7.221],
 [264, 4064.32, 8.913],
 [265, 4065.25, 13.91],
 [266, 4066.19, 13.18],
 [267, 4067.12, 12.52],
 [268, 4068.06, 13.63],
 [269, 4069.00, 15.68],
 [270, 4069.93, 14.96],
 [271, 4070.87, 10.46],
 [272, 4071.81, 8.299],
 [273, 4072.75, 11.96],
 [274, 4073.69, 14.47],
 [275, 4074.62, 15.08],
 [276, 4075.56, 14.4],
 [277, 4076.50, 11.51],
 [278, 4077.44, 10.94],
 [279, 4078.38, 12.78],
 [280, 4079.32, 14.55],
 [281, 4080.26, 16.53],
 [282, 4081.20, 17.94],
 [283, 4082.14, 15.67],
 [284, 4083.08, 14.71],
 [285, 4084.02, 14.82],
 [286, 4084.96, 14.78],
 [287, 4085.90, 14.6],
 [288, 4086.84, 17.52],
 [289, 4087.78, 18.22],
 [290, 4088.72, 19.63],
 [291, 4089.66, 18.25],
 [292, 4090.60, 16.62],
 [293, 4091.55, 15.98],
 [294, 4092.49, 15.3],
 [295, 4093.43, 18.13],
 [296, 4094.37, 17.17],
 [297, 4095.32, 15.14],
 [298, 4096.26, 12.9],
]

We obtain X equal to 2.19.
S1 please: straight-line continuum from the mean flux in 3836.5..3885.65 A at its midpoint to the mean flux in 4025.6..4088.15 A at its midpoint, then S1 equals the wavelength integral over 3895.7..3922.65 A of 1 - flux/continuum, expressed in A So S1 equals -4.1 A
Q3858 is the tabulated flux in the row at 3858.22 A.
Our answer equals 4.866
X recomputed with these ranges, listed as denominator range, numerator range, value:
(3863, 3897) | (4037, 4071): 2.11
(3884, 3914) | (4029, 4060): 1.66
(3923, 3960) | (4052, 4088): 2.08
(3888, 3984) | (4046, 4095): 1.94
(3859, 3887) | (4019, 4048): 2.50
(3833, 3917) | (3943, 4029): 1.78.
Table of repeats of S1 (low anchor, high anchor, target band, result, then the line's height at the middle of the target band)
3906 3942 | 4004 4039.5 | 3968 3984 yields 3.4 A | 10.8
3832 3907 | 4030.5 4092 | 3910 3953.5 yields 7.4 A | 8.71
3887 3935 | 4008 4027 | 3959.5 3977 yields 9.0 A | 11.7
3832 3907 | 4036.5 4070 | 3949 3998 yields 2.2 A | 10.3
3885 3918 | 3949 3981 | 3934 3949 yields 4.2 A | 8.32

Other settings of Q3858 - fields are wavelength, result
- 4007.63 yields 14.53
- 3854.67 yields 5.772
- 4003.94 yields 15.22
